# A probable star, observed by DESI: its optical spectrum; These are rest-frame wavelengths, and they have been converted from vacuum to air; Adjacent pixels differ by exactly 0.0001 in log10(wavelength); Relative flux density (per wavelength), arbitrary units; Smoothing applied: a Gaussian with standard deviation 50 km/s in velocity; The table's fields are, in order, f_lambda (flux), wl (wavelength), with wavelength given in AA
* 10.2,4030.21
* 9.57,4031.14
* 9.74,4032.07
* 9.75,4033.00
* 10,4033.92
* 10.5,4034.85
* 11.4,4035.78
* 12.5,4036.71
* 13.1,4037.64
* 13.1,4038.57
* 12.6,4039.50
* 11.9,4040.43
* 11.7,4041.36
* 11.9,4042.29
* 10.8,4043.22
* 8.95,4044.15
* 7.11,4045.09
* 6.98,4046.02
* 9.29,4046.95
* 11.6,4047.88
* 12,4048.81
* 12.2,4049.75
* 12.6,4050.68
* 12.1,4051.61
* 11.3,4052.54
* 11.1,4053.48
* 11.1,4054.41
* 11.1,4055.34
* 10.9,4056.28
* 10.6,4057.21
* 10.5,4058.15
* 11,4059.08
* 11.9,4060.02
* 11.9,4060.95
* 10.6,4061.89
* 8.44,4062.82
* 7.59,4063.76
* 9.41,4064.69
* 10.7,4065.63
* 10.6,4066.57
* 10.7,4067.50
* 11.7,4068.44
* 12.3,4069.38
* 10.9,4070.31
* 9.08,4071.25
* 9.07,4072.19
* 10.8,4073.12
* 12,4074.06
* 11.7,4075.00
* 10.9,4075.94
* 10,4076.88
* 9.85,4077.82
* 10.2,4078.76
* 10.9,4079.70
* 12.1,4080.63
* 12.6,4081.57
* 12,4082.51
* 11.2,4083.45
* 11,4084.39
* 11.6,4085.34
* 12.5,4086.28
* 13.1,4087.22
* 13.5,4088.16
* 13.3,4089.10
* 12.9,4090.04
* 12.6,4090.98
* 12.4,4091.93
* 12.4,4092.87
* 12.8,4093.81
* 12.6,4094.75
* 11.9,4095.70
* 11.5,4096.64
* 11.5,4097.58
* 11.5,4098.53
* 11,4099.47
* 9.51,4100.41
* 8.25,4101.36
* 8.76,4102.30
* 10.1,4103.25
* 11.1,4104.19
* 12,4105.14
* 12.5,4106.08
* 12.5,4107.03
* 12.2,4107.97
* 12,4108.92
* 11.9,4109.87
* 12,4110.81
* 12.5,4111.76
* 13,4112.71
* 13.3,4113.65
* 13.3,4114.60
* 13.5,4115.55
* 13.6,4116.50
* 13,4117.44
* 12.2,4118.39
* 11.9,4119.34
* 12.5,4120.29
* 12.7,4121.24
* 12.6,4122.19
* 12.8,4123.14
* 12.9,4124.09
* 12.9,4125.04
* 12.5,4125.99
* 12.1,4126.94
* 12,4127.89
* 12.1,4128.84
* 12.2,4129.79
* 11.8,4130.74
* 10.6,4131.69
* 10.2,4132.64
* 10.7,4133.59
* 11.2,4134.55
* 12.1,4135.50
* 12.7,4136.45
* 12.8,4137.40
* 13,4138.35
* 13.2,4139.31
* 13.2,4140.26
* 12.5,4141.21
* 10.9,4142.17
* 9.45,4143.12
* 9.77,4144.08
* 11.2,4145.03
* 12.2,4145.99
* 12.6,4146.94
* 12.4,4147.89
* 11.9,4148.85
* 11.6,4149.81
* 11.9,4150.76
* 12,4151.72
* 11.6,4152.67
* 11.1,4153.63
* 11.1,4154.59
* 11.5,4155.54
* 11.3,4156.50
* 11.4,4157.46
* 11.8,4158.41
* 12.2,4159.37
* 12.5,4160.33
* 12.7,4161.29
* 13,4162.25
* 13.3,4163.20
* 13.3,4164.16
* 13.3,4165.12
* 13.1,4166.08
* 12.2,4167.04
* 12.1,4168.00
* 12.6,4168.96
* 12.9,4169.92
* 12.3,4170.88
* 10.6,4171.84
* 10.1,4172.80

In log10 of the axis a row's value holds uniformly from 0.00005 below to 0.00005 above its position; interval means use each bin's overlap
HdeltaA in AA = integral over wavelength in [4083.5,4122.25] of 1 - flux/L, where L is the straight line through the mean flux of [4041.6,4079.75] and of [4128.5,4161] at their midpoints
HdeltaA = -3.1 AA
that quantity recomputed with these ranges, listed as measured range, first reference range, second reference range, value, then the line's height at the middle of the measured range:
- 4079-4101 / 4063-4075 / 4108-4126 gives -1.14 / 11.4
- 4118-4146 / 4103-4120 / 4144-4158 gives 0.10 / 12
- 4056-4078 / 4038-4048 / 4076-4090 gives 1.34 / 11.2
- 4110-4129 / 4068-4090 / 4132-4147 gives -1.73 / 11.6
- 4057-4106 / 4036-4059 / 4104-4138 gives 2.16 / 11.7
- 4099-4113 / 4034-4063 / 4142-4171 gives 0.35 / 11.6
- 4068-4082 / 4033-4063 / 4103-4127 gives 0.82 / 11.6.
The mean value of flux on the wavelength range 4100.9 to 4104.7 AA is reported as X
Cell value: 9.58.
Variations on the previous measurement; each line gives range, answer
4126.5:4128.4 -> 12.1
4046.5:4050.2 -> 11.3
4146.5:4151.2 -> 12.1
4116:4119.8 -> 12.7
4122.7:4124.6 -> 12.8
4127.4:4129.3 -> 12.1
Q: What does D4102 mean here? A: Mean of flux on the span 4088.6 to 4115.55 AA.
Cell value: 11.9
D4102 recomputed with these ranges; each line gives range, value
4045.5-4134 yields 11.5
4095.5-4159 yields 11.8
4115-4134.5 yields 12.2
